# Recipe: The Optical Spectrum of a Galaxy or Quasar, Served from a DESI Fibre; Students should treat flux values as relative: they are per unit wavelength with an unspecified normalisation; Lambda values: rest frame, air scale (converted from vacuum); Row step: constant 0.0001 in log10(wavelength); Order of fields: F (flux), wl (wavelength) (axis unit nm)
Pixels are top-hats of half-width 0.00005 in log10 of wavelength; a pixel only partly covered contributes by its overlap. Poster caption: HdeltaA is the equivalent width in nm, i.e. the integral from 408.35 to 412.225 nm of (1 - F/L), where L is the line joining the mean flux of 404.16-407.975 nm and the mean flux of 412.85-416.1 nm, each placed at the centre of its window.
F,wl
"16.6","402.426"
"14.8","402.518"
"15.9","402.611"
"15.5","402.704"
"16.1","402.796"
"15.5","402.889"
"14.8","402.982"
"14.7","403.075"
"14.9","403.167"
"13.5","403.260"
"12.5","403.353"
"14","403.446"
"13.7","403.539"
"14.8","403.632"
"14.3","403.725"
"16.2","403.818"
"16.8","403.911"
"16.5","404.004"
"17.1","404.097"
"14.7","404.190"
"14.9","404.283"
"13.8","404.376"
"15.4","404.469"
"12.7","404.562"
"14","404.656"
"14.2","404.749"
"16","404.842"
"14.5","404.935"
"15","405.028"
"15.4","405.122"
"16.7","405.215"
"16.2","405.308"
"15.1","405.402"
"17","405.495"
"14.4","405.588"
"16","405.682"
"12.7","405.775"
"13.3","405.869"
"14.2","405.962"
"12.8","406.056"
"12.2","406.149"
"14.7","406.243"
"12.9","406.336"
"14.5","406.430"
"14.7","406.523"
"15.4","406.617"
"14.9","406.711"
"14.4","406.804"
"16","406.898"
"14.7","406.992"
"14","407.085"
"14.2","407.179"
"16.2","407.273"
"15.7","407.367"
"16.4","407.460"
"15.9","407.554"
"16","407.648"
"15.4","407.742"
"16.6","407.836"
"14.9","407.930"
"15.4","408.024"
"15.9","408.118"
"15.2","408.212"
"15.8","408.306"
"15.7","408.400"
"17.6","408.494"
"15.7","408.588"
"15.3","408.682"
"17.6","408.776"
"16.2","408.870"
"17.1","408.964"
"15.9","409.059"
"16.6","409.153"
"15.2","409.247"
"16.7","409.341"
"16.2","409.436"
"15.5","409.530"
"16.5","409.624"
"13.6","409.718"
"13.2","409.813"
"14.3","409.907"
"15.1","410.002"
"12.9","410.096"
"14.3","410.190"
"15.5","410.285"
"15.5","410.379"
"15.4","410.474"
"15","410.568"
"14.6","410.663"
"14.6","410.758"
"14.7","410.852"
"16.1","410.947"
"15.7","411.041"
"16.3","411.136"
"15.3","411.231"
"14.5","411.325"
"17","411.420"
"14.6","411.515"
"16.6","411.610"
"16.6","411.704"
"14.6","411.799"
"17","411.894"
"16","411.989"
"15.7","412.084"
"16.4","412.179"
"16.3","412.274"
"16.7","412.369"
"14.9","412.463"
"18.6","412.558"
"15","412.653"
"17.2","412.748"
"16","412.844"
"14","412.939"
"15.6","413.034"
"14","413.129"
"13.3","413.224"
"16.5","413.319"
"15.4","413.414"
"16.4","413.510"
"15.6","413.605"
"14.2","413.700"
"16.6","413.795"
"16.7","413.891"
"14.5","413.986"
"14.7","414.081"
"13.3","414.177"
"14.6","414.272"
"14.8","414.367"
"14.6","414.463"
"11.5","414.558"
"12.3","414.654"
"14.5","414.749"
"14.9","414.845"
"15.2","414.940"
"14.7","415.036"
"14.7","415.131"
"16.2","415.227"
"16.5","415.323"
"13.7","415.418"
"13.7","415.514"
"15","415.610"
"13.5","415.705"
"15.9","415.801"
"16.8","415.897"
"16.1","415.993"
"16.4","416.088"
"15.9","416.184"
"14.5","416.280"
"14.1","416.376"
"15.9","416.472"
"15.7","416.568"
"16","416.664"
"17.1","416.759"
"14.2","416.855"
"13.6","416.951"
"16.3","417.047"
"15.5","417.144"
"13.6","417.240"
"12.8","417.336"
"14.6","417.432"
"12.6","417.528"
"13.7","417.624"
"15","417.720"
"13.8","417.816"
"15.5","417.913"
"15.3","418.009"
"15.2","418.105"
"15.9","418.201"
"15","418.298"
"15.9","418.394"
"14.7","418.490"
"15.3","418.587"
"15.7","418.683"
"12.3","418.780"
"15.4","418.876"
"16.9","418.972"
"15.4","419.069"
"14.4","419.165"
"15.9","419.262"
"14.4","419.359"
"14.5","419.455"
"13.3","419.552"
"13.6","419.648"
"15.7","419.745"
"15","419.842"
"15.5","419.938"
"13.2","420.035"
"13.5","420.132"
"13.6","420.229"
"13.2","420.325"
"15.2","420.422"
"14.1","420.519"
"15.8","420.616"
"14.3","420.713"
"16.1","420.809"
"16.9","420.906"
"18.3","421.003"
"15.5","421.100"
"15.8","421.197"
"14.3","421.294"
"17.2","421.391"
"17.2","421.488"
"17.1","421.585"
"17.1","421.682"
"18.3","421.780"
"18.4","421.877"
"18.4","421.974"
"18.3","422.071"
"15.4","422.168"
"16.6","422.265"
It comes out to -0.19 nm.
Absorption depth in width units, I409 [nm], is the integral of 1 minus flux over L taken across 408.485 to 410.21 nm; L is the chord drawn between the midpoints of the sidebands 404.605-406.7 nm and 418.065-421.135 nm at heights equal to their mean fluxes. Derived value -0.09 nm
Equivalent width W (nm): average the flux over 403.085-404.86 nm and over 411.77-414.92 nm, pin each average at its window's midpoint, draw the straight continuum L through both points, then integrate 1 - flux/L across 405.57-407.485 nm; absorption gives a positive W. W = 0.05 nm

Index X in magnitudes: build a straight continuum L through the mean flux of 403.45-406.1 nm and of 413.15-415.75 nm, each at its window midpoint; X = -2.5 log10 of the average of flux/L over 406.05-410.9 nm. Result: -0.03 mag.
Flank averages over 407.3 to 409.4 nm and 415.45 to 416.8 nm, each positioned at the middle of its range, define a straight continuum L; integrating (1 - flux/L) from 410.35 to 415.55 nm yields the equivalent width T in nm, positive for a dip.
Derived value 0.14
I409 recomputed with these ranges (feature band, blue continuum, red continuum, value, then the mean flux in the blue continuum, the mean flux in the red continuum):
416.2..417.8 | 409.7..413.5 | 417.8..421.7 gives 0.058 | 15.4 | 15.2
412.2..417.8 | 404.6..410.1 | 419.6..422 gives 0.164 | 15.2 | 15.7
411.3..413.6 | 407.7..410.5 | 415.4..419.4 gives -0.070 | 15.6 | 15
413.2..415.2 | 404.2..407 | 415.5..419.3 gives 0.024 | 14.6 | 15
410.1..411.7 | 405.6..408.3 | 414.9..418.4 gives -0.044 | 14.8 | 15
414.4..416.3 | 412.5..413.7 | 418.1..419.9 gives 0.062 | 15.6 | 15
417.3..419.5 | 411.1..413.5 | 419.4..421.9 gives 0.104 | 15.8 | 15.5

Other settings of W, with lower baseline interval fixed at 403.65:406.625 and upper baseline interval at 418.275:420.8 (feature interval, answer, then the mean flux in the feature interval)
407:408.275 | -0.06 nm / 15.5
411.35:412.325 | -0.08 nm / 16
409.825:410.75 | 0.01 nm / 14.7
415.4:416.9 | -0.06 nm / 15.3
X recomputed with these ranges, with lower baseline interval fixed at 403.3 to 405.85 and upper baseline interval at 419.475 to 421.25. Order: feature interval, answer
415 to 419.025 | -0.01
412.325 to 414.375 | -0.03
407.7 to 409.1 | -0.07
